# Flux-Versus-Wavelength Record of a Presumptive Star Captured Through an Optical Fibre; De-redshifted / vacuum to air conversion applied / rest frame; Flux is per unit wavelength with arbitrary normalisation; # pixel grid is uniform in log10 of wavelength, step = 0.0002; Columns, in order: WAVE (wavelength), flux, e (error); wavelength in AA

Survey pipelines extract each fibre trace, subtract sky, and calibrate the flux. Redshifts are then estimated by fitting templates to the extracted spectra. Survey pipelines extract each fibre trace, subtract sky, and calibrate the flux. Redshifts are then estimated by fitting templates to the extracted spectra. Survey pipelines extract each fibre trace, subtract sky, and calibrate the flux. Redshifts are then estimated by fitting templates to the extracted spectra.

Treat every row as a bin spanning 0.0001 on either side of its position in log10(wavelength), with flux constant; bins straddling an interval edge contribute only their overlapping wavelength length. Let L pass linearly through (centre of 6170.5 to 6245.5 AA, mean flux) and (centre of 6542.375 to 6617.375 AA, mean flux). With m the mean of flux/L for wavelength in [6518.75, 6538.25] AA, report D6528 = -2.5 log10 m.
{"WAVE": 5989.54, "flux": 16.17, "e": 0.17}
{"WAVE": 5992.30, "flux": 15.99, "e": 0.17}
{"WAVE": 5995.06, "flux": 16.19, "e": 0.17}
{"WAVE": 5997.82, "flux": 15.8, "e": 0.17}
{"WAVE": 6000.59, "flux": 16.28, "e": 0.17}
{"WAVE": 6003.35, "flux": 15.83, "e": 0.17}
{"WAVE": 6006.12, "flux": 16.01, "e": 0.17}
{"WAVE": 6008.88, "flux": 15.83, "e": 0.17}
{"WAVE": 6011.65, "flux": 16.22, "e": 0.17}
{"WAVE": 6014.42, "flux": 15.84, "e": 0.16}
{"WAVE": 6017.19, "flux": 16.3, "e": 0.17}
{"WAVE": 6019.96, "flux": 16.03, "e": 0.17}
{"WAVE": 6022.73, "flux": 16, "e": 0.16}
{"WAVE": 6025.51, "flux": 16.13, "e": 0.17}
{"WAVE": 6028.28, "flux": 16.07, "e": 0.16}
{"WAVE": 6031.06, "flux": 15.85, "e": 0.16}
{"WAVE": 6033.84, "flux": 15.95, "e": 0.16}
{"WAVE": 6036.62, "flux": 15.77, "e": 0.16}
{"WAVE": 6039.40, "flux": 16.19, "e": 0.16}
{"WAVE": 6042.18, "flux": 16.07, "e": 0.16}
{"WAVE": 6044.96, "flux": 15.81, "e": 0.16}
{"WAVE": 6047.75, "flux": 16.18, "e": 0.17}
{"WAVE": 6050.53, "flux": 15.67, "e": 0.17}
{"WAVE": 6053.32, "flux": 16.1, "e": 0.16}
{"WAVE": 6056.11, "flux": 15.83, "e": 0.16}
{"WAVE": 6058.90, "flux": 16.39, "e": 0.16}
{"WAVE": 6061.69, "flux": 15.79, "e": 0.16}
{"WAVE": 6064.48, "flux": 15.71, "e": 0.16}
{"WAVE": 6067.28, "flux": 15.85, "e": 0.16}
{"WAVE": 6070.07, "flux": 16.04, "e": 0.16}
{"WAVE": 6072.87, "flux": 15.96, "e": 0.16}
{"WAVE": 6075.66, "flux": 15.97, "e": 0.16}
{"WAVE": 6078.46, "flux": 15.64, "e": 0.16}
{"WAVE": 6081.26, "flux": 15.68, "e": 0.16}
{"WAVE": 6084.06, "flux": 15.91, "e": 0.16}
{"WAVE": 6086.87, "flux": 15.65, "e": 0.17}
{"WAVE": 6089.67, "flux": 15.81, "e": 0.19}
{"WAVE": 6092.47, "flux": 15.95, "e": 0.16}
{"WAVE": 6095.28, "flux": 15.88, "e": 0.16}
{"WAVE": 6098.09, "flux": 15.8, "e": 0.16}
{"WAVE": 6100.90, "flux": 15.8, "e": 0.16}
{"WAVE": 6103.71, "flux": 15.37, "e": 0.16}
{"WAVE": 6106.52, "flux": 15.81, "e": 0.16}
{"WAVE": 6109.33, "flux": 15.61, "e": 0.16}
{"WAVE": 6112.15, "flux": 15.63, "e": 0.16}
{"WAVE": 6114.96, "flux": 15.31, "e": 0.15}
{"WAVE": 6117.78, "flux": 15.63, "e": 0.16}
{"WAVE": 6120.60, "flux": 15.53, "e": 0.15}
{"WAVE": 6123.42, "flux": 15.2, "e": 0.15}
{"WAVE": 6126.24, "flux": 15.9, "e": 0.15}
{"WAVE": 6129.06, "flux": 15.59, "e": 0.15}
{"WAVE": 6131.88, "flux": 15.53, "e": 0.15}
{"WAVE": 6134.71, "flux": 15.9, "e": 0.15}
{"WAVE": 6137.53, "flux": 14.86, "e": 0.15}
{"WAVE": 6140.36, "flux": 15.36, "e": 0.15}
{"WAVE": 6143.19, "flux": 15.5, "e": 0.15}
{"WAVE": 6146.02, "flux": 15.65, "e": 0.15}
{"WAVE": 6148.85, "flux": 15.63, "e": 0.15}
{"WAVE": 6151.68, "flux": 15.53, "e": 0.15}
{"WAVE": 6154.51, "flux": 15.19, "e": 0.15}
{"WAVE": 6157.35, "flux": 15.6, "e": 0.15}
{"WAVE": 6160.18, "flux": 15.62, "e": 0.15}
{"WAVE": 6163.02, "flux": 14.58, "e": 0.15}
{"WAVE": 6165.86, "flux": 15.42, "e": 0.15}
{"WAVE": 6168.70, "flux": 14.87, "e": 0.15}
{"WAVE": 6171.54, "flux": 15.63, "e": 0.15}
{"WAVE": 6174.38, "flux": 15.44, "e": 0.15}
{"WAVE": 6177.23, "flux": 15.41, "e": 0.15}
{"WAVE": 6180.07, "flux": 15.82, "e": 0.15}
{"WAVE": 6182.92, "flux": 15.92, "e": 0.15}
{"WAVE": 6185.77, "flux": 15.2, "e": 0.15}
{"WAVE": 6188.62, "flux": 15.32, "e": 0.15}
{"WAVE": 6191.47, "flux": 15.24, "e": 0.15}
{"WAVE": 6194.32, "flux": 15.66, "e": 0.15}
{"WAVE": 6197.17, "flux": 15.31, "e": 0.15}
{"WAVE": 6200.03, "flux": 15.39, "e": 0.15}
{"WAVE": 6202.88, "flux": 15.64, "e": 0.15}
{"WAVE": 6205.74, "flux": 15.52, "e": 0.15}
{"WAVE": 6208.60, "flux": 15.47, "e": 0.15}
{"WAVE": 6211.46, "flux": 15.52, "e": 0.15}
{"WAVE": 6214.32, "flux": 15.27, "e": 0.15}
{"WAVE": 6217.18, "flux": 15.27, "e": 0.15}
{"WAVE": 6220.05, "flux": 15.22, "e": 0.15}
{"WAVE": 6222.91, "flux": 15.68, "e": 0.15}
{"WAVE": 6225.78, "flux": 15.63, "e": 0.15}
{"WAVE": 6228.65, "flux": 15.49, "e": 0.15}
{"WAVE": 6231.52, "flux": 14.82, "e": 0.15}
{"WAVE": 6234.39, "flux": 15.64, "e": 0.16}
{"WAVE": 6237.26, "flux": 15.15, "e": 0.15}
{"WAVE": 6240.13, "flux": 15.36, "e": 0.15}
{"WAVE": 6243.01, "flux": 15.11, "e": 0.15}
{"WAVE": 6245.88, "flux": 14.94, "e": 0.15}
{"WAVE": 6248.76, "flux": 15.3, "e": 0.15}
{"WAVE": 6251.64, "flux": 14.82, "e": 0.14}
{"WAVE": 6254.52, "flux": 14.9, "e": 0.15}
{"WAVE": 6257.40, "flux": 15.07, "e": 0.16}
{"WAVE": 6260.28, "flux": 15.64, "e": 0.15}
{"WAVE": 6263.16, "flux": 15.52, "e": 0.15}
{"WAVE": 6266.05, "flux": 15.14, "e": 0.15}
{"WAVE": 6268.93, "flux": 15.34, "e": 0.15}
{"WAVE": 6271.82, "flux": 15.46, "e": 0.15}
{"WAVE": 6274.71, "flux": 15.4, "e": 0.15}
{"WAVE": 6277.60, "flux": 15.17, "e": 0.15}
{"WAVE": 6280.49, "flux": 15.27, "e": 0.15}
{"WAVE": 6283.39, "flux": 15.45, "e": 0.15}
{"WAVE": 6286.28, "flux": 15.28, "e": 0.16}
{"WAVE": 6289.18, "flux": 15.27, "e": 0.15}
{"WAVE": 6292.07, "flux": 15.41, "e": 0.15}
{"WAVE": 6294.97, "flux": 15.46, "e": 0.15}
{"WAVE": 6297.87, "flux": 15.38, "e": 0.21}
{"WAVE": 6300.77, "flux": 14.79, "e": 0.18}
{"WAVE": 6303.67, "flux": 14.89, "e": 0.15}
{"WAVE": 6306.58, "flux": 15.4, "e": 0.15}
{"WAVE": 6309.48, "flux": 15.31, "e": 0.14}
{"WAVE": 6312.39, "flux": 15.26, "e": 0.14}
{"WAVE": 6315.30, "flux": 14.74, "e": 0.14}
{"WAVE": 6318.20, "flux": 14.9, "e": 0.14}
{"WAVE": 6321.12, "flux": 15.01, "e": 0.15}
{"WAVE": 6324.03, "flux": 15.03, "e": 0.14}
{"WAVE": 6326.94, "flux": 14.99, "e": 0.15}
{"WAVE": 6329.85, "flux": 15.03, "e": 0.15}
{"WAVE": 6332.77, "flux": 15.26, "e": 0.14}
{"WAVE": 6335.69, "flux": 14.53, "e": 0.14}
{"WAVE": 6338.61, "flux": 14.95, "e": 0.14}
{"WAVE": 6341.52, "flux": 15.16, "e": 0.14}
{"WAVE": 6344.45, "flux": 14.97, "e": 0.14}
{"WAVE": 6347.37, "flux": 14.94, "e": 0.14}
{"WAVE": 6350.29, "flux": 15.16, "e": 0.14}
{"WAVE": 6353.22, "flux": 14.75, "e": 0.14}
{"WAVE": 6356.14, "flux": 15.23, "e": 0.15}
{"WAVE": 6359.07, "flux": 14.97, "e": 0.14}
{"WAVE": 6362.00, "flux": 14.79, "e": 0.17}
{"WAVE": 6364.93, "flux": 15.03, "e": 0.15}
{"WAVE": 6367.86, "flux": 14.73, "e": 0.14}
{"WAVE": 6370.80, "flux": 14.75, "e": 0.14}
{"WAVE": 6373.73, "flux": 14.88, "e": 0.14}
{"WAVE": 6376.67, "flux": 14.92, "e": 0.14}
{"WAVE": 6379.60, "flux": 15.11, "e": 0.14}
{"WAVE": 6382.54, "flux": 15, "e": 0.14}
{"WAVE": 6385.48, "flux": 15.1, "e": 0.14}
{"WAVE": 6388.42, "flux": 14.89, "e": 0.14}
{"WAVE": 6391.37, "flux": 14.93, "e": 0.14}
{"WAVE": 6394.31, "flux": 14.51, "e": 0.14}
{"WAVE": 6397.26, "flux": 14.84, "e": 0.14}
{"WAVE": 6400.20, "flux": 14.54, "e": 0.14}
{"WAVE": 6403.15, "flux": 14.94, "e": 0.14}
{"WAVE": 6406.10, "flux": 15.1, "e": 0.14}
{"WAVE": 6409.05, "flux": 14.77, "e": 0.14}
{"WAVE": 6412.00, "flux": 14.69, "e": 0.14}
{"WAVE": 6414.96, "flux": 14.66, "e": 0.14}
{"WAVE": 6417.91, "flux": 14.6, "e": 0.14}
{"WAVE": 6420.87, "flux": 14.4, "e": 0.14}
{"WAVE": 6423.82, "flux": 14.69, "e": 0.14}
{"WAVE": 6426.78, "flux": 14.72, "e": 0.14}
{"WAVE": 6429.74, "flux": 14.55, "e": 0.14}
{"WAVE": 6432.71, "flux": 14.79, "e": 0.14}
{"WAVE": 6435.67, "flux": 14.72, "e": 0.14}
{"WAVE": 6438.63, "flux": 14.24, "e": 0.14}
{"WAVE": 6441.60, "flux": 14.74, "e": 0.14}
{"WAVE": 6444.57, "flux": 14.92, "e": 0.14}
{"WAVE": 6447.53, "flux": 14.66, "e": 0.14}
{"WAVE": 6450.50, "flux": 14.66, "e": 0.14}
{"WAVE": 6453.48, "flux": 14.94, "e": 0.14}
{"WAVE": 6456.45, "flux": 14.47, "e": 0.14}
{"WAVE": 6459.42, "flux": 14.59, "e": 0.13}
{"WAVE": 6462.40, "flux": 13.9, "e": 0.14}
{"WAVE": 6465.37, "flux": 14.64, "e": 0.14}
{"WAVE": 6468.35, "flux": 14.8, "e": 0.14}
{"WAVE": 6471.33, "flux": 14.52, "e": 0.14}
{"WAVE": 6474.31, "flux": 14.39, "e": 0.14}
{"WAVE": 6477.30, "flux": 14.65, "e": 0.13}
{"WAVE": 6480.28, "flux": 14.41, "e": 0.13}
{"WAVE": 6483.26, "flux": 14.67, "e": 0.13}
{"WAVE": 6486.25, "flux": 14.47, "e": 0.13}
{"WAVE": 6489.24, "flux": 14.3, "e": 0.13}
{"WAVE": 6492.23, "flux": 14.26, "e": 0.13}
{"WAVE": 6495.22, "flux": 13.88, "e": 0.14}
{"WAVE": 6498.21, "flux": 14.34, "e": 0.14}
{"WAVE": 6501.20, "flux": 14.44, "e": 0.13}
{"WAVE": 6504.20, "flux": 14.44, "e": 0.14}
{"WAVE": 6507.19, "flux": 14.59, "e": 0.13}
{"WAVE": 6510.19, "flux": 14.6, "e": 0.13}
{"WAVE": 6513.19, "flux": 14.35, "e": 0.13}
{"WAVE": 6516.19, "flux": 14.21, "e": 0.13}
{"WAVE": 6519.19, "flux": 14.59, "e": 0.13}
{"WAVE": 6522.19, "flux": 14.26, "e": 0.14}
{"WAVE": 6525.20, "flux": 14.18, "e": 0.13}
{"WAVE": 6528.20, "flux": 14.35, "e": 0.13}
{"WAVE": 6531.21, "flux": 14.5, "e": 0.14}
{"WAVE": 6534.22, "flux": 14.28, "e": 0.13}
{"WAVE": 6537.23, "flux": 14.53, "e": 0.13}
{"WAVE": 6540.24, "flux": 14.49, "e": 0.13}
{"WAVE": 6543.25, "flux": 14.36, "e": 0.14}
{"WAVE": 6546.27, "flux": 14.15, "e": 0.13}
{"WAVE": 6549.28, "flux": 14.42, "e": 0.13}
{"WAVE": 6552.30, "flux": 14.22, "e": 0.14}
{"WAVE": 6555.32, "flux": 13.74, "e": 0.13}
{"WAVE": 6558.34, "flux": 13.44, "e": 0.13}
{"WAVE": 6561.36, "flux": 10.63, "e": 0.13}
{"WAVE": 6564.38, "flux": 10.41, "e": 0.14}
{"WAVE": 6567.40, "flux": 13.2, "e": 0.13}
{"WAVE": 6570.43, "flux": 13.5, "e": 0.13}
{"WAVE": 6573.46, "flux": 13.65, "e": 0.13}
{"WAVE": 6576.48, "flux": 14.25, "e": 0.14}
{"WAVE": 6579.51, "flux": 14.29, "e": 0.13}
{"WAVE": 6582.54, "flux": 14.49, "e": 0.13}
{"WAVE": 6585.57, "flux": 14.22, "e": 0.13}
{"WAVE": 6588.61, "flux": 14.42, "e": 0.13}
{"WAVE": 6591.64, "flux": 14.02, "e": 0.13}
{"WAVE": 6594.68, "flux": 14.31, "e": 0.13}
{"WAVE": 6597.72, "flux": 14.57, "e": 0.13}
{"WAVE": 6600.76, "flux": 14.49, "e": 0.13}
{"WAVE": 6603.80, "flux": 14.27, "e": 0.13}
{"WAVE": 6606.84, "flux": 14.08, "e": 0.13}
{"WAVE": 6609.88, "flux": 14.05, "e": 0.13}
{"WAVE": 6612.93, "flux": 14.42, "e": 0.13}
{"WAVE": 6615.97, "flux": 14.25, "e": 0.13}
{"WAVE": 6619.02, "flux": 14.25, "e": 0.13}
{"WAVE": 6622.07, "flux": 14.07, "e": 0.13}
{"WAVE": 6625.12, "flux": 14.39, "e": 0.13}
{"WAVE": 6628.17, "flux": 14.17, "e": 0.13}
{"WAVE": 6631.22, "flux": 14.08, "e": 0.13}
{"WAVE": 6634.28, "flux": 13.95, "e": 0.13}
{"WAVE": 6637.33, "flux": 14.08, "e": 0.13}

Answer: -0.024 mag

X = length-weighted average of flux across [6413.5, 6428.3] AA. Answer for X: 14.6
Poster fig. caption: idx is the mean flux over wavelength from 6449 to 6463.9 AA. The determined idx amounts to 14.5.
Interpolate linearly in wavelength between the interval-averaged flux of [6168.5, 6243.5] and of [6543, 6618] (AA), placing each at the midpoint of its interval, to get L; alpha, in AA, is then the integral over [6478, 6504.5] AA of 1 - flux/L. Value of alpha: -0.3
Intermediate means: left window 15.4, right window 13.8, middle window 14.4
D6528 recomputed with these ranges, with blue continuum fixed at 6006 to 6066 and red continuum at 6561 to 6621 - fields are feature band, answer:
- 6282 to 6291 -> -0.02 mag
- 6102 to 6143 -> 0.01 mag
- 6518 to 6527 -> -0.02 mag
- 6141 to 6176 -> 0.01 mag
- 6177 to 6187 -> -0.01 mag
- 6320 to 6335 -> -0.01 mag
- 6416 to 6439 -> -0.01 mag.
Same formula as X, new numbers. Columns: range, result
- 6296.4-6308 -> 15.1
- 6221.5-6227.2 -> 15.6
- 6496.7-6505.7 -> 14.4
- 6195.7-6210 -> 15.5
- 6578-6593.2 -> 14.3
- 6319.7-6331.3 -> 15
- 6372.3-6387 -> 15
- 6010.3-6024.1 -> 16.1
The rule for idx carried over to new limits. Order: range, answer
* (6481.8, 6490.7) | 14.5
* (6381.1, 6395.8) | 14.9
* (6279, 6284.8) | 15.3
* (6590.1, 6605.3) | 14.3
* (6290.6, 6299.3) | 15.4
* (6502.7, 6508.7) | 14.5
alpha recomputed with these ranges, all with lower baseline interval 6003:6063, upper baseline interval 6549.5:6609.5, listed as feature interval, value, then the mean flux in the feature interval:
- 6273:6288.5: -0.4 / 15.3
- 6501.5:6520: -0.6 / 14.5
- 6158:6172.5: 0.2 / 15.2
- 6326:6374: -0.9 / 14.9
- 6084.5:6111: 0.0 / 15.7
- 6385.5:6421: -0.8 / 14.8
